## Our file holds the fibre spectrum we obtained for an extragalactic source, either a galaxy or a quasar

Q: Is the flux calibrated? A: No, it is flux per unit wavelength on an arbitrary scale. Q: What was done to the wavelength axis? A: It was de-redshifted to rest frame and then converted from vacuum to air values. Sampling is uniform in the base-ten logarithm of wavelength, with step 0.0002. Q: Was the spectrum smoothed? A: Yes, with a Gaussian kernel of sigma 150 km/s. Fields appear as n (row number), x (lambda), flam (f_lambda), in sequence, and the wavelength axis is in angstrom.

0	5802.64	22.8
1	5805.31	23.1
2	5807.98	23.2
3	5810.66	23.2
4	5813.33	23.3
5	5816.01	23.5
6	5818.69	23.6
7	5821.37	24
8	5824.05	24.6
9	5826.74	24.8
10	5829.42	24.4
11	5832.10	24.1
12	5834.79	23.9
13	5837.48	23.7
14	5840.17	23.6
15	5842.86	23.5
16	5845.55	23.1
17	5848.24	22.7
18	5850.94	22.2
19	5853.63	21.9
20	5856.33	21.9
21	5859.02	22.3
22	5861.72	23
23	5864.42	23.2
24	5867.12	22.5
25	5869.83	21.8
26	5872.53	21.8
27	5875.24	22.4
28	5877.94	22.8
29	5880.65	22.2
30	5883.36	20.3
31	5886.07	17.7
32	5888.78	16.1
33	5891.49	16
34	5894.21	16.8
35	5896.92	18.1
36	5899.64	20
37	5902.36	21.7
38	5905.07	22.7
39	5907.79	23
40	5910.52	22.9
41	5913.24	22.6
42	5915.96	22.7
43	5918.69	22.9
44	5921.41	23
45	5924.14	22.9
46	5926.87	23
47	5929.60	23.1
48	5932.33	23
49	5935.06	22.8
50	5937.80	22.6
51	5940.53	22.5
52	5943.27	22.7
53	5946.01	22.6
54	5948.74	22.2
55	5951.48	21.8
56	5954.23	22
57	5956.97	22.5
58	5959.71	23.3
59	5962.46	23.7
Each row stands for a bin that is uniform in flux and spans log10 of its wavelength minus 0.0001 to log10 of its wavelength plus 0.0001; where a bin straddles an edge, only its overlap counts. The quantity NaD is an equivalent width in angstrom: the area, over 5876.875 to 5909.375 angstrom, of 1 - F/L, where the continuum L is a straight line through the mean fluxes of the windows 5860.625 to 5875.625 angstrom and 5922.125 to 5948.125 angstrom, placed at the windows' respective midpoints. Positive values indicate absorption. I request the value 4.0 angstrom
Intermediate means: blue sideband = 22.4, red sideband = 22.8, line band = 19.8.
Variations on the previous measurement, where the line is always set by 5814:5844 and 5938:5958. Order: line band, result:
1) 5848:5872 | 1.2 angstrom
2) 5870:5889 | 2.0 angstrom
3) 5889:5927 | 2.9 angstrom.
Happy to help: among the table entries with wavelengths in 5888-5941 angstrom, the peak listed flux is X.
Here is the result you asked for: 23.1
